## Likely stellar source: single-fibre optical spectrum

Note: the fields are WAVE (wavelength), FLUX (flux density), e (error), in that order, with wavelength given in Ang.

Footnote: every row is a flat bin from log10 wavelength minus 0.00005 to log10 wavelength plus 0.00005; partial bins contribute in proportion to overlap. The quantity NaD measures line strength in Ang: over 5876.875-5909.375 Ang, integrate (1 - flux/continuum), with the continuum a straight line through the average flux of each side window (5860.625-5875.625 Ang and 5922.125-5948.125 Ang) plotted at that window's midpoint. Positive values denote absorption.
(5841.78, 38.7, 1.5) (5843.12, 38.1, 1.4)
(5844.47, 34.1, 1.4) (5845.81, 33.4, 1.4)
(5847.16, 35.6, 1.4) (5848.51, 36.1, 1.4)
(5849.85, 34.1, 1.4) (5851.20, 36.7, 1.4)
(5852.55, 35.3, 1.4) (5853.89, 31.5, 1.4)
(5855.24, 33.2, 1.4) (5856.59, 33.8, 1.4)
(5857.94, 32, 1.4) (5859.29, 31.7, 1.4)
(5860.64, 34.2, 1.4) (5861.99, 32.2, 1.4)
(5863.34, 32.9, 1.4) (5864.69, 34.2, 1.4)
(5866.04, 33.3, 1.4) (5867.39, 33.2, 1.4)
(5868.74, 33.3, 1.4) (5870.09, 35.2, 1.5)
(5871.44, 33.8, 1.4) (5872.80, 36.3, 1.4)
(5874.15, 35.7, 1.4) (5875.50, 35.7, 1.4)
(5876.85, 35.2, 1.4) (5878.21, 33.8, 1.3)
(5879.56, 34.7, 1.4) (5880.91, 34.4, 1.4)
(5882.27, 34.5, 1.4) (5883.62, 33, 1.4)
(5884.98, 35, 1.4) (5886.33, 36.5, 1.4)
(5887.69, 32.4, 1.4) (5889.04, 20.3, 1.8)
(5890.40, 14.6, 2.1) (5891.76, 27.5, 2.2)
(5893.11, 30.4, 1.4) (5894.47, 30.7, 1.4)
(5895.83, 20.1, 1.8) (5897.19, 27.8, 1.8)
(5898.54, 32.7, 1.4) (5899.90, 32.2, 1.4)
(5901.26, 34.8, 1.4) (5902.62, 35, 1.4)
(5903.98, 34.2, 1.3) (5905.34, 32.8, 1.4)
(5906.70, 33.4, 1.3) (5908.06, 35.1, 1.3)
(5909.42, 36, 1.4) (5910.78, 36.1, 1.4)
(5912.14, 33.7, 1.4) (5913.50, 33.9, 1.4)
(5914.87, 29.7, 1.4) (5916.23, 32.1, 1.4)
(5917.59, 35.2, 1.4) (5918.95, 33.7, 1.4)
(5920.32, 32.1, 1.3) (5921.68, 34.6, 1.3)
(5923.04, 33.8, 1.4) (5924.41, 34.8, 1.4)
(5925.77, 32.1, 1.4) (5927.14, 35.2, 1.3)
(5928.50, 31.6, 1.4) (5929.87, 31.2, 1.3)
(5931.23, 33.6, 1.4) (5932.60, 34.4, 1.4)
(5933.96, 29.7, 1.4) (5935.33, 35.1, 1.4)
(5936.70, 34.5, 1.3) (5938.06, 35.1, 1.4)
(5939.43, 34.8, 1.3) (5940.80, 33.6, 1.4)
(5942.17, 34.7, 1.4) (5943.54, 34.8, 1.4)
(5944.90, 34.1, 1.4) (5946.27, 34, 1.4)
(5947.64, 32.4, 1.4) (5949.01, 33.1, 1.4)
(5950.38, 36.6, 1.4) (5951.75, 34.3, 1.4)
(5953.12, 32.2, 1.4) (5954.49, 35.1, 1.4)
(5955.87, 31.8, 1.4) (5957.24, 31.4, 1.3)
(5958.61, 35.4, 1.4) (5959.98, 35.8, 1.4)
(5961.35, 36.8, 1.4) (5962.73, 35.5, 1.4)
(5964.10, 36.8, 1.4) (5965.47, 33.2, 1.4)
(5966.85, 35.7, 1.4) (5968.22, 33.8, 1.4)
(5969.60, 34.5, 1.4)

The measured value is 2.5 Ang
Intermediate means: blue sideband 34.1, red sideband 33.7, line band 31.3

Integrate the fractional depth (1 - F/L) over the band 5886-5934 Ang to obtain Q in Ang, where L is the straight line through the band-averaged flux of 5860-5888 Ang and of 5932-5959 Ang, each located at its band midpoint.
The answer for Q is 3.2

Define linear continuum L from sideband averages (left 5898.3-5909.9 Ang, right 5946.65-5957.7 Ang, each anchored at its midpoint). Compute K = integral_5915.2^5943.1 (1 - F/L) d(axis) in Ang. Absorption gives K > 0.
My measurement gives 0.1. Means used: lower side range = 34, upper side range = 33.4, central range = 33.6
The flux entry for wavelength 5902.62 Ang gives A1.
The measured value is 35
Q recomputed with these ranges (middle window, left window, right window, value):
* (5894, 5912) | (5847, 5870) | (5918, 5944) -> 0.66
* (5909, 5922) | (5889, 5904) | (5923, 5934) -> -1.03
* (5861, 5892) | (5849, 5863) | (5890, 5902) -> -1.78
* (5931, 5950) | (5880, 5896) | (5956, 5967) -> -0.32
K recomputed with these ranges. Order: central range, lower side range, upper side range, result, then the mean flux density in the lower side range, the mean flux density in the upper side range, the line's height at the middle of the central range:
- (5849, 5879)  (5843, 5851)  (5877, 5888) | 0.7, 35.1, 34.4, 34.8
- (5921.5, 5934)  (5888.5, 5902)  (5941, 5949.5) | -0.7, 27.2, 33.9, 31.5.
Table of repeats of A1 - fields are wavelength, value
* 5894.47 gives 30.7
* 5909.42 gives 36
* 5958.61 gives 35.4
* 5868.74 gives 33.3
